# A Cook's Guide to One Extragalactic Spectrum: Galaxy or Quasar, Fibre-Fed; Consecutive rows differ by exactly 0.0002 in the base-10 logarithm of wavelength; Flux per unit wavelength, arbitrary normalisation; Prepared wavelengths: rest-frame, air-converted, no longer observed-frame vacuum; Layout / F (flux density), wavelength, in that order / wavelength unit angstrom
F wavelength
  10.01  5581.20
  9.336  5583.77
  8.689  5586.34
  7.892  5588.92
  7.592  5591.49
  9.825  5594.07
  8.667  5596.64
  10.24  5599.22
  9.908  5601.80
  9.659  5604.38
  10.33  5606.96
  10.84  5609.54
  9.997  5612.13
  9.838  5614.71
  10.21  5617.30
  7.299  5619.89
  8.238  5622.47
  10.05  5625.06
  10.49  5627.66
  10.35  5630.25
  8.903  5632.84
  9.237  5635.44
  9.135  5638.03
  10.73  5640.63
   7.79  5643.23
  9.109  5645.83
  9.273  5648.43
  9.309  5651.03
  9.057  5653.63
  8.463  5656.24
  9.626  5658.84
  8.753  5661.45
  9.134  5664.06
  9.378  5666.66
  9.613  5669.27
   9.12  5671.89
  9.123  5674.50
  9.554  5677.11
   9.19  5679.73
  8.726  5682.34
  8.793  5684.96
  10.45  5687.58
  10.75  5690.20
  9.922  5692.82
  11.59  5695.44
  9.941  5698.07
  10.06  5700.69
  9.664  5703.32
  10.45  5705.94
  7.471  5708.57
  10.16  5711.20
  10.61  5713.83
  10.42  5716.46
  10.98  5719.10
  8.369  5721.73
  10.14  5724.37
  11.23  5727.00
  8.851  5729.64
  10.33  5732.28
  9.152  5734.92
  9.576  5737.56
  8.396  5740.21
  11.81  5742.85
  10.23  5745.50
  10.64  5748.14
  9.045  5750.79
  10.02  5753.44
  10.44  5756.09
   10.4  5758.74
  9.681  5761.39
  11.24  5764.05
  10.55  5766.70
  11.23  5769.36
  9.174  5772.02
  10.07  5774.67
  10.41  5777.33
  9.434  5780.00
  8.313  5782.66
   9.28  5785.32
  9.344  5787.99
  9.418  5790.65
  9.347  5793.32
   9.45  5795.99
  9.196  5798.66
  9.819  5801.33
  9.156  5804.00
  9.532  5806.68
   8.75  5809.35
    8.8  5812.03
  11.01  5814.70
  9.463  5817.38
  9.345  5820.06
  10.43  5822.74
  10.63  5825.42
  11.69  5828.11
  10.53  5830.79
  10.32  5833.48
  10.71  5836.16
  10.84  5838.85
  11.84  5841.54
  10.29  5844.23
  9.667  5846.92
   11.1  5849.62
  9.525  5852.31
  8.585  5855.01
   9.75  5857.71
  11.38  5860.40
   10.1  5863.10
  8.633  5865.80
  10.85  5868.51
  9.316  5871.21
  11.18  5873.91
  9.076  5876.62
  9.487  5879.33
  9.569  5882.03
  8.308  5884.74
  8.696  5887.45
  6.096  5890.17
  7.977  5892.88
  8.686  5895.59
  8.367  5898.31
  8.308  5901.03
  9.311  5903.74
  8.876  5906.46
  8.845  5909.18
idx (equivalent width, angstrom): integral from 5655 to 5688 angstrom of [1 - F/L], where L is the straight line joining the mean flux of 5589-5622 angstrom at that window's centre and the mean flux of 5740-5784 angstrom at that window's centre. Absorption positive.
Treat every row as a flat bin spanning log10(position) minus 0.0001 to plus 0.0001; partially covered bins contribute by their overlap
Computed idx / 1.80 angstrom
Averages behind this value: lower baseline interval 9.44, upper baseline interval 10.1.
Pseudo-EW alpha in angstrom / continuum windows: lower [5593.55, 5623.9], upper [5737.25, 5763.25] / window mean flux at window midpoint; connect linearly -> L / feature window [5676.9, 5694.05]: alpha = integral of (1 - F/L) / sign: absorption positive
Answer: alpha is 0.4 angstrom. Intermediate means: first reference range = 9.59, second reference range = 10.1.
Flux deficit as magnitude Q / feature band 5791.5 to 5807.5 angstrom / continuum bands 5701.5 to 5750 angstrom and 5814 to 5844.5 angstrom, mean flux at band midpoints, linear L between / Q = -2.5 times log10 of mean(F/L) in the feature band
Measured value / 0.11 mag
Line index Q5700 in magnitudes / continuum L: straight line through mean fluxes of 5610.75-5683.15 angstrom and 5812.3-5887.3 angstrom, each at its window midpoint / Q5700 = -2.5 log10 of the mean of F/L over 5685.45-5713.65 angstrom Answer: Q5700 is -0.06 mag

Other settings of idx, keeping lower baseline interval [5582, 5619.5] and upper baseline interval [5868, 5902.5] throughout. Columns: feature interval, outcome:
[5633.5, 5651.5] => 0.31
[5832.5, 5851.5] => -3.59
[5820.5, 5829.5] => -1.76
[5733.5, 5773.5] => -4.22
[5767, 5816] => -2.68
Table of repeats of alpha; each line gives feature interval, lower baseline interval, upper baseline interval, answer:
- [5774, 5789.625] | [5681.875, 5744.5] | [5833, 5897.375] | 0.6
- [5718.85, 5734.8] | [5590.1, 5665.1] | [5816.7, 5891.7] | -0.4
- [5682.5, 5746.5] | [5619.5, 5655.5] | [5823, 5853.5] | -1.1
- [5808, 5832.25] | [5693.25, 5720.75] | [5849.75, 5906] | -1.5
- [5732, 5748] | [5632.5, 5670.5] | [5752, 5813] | -0.7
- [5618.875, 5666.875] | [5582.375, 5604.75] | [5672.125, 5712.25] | 1.1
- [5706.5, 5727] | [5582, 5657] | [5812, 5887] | -0.4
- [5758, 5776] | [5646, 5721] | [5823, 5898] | -1.2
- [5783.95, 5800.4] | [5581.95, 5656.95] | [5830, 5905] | 0.3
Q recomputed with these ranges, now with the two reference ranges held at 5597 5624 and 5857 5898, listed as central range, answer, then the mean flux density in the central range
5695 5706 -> -0.08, 10.2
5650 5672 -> 0.05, 9.16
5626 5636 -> -0.02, 9.78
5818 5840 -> -0.13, 10.5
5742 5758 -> -0.10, 10.3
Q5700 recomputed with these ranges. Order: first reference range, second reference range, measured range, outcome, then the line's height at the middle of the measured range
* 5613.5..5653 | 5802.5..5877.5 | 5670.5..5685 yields 0.04 mag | 9.49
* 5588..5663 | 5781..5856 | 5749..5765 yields -0.05 mag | 9.71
